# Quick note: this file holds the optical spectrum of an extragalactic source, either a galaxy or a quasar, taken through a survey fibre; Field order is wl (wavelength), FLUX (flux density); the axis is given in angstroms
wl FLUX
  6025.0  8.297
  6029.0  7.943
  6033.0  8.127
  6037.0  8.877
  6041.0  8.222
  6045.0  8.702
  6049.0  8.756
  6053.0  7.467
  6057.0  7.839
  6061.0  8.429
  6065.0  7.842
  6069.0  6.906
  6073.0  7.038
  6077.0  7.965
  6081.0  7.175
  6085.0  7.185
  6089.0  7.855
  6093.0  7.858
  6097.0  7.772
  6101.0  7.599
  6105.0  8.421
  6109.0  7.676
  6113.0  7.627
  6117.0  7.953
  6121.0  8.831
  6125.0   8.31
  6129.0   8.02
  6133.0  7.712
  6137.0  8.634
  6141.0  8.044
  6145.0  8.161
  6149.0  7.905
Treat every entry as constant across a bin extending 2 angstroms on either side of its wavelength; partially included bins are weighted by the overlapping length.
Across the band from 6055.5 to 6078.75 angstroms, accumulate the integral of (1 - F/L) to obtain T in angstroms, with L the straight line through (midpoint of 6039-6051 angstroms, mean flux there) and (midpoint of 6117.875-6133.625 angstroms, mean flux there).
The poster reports 2.2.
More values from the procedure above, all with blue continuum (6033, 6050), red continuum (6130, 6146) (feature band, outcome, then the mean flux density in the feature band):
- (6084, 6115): 2.01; 7.77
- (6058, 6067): 0.40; 8.1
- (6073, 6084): 1.26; 7.44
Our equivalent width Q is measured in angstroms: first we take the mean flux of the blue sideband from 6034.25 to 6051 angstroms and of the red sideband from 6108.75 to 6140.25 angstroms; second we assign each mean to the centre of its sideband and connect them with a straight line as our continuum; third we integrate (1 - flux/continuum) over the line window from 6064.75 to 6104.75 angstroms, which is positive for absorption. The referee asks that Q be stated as 3.9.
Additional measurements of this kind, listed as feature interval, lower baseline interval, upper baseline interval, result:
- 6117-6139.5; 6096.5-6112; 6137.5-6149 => -0.66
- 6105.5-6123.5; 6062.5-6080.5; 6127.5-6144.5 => -0.40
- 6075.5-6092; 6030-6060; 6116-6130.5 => 1.48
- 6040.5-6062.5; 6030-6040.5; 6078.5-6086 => -0.63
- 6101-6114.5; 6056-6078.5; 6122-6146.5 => 0.16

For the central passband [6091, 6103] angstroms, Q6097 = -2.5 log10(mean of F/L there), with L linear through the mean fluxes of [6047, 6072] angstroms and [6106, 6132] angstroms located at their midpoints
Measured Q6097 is 0.033 mag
